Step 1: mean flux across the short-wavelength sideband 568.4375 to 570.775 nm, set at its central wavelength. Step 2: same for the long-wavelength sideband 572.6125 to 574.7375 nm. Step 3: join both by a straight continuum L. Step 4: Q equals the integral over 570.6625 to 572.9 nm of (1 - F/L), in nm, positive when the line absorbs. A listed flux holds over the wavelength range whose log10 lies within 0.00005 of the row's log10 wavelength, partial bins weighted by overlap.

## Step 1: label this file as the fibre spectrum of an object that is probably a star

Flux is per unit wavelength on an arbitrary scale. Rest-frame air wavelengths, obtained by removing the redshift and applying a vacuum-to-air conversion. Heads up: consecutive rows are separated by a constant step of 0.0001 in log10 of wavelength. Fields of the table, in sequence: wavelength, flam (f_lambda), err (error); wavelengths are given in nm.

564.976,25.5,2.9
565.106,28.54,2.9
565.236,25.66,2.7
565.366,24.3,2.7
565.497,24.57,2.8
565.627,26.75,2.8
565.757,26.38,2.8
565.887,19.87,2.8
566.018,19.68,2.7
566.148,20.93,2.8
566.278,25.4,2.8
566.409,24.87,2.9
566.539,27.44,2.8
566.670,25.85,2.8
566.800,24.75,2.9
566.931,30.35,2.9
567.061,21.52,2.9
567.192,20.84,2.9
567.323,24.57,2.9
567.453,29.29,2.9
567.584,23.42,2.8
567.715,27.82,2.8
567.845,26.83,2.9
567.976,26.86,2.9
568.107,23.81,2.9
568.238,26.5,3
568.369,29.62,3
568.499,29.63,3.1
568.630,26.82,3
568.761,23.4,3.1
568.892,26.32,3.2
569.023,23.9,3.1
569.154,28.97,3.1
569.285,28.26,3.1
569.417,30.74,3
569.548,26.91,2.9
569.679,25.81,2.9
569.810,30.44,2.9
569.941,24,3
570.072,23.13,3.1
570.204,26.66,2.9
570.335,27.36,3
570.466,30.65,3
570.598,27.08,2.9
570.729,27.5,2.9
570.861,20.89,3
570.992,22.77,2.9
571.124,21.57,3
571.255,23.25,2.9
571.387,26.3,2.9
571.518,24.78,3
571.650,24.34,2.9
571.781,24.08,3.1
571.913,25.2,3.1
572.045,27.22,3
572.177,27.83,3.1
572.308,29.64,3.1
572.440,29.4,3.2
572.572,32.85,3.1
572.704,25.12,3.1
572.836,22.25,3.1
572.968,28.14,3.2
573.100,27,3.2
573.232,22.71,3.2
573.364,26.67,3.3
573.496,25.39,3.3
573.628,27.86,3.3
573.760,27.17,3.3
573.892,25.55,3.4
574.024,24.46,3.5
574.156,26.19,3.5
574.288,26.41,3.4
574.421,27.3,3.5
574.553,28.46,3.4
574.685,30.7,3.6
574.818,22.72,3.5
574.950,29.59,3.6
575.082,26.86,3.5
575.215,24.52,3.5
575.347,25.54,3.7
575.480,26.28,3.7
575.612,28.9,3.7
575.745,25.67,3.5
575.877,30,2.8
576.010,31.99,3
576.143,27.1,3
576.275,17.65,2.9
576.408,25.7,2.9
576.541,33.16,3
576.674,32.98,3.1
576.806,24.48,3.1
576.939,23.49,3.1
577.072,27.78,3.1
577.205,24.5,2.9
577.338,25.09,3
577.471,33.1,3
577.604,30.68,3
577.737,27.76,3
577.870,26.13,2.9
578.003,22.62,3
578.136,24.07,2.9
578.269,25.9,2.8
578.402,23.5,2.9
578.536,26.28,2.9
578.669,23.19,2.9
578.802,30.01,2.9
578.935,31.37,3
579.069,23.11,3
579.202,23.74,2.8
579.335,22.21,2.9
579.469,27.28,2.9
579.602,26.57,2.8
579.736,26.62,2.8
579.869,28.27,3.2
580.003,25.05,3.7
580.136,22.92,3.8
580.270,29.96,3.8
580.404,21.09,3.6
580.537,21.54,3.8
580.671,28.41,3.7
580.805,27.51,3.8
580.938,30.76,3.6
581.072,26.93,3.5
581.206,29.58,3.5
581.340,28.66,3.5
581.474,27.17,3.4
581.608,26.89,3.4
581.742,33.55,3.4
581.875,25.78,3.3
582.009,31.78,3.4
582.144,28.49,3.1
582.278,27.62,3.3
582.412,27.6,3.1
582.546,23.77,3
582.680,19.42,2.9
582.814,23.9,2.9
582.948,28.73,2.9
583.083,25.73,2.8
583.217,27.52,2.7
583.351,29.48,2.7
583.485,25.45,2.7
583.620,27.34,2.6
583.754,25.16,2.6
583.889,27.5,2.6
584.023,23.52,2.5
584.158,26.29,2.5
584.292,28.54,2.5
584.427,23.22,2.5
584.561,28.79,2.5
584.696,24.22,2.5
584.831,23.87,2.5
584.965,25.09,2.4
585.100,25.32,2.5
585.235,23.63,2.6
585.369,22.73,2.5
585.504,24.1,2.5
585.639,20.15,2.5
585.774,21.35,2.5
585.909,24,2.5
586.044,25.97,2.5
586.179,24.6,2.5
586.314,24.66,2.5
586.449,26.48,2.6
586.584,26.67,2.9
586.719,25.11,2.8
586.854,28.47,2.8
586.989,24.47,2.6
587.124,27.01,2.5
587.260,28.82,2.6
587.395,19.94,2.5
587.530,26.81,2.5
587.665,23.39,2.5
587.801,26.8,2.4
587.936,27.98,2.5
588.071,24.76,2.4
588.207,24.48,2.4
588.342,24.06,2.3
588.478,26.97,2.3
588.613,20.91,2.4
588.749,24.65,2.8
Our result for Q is 0.09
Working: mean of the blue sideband 27.1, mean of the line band 25.6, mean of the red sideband 26.4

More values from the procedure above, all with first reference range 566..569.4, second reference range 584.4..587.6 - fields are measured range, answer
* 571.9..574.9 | -0.15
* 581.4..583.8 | -0.19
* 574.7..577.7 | -0.22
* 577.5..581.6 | -0.19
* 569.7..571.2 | 0.00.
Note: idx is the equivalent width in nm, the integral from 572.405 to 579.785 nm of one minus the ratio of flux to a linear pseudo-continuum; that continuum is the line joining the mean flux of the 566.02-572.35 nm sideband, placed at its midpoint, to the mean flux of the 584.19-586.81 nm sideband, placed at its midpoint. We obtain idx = -0.36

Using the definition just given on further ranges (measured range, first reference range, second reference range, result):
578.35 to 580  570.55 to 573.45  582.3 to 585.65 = -0.03 nm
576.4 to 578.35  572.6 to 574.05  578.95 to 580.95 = -0.11 nm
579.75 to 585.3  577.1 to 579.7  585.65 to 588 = -0.16 nm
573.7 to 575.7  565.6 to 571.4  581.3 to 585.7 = -0.07 nm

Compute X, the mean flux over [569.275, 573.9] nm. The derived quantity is 26.3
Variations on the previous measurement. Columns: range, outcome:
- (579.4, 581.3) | 26.6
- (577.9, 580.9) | 25.6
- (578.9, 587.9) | 25.9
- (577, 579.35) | 26.3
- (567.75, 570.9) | 26.8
